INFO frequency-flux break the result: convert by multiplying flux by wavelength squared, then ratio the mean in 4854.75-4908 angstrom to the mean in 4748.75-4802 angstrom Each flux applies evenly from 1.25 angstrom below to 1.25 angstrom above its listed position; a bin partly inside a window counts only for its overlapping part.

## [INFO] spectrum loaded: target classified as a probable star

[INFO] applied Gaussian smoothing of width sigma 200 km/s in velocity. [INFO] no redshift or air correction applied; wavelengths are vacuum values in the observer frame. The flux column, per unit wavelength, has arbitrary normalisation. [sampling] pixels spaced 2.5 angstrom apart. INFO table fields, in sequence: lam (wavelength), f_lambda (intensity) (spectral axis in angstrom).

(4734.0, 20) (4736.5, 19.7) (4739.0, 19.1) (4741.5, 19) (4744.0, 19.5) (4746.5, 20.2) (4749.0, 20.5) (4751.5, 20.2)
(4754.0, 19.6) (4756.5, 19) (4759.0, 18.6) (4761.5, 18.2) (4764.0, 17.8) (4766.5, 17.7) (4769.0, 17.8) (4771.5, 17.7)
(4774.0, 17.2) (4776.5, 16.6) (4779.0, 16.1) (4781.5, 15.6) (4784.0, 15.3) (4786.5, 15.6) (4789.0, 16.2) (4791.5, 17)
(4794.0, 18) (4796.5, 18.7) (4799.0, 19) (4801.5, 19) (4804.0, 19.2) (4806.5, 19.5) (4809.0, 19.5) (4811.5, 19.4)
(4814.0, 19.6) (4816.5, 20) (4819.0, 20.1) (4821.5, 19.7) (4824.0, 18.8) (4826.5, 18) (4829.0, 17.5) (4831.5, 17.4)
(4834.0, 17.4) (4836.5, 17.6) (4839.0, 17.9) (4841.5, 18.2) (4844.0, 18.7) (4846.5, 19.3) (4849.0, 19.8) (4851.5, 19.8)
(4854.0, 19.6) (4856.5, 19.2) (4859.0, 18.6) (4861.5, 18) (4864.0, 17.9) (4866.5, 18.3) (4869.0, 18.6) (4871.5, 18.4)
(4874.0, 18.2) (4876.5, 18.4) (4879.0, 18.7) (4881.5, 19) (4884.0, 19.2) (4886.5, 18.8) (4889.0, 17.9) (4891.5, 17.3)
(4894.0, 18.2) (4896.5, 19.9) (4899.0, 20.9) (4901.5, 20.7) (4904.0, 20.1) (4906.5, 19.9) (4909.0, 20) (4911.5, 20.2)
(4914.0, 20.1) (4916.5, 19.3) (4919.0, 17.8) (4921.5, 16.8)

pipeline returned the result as 1.11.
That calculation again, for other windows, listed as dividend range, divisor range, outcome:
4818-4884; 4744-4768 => 1.01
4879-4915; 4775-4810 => 1.16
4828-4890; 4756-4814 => 1.07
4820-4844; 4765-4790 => 1.12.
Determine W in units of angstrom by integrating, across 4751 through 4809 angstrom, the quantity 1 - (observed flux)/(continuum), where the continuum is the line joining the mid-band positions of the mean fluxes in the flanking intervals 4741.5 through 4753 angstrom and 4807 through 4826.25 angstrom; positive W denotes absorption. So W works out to 5.7 angstrom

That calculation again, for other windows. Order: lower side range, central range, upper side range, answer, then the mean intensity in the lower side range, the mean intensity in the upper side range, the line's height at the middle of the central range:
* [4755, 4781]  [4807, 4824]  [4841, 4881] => -1.3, 17.6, 18.7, 18.2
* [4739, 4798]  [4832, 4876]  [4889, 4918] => 1.1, 17.9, 19.6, 19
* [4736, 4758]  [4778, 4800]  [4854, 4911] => 2.9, 19.6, 19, 19.4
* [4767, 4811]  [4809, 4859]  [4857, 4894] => -2.4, 17.6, 18.4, 18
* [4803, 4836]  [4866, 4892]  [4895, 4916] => 1.7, 18.9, 20.2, 19.8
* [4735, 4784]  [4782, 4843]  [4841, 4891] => 1.0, 18.4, 18.7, 18.5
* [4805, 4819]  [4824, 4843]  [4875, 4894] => 1.5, 19.6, 18.4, 19.3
